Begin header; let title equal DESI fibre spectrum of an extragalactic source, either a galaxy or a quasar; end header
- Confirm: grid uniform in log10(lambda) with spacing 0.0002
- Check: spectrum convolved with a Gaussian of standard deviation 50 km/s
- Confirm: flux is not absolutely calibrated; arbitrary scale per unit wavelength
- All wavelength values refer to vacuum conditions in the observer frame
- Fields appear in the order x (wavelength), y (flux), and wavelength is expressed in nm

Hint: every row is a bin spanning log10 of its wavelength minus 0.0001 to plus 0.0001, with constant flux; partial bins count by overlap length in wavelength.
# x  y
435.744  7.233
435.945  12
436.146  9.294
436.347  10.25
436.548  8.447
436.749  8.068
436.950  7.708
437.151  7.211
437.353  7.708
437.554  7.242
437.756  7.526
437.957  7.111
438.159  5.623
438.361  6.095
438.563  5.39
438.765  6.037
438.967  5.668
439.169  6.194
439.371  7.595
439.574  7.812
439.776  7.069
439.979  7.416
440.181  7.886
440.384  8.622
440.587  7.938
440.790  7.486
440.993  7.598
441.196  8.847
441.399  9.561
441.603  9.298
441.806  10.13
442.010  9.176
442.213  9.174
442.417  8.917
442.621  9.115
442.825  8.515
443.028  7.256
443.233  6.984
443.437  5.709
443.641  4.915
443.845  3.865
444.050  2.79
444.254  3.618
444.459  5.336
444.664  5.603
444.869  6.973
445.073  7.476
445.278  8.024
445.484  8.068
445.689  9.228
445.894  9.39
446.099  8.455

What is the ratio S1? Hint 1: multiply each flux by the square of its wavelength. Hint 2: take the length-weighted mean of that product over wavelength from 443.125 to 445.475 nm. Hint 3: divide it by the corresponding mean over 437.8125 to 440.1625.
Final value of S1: 0.9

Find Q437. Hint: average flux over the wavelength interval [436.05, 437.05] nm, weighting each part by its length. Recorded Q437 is 8.75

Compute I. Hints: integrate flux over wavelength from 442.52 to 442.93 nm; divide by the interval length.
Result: 8.82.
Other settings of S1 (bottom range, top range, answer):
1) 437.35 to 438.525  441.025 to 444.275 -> 1.13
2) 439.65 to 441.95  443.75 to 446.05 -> 0.79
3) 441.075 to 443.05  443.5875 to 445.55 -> 0.63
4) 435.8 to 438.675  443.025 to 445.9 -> 0.82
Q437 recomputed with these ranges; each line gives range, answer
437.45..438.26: 6.88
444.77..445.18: 7.25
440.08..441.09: 7.91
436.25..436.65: 9.34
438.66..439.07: 5.85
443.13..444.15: 4.85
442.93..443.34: 7.09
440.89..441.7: 8.82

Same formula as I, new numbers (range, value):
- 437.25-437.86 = 7.49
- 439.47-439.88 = 7.43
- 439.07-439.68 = 7.2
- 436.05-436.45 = 9.77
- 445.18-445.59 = 8.04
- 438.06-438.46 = 5.86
